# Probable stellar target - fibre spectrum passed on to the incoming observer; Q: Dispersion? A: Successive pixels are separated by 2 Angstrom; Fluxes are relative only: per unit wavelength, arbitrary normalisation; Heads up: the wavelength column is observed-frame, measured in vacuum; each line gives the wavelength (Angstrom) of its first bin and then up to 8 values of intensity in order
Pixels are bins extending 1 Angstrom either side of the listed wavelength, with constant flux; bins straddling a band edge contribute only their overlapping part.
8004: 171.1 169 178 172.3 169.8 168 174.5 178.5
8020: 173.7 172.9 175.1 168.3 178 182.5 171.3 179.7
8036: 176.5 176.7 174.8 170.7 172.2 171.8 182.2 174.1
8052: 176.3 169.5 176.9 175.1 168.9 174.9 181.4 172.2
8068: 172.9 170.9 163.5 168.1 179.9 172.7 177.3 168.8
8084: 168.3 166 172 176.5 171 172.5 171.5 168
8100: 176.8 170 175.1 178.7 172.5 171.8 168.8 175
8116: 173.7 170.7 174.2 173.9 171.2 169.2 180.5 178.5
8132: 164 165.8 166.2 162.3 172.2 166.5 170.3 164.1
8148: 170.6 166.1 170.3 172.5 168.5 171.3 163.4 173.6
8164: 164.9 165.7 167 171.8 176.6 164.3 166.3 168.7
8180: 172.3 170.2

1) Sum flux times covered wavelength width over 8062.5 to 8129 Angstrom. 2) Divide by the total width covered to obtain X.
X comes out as 173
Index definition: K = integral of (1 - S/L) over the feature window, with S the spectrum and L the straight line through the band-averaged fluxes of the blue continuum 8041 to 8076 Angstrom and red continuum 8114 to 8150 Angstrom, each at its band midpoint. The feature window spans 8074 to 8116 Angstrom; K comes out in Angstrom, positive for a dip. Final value -0.2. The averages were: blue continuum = 173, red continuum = 170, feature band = 173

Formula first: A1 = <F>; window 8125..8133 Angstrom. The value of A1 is 173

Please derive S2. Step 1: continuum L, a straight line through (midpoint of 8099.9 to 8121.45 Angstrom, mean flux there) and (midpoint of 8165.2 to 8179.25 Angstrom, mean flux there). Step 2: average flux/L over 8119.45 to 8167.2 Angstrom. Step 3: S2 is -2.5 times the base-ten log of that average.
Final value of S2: 0.01 mag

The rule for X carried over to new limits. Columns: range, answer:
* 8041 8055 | 174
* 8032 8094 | 173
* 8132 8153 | 167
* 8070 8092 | 171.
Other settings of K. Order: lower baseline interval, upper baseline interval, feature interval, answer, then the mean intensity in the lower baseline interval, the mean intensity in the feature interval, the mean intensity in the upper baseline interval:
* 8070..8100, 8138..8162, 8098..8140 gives -0.5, 171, 172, 169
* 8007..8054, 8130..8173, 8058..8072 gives 0.0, 175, 173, 169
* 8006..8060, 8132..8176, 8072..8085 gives 0.0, 174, 172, 168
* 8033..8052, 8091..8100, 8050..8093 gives 0.2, 175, 173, 171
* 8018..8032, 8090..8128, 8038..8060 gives 0.0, 175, 174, 173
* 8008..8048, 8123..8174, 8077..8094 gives 0.0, 174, 172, 169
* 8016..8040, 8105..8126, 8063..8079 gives 0.1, 176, 173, 173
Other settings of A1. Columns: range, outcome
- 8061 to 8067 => 176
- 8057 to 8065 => 175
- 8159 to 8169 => 167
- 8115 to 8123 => 173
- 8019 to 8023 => 173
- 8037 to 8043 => 174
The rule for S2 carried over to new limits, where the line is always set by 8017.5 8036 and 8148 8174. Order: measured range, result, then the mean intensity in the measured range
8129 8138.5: 0.018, 168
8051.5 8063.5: 0.002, 174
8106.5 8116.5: -0.007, 173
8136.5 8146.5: 0.019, 167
